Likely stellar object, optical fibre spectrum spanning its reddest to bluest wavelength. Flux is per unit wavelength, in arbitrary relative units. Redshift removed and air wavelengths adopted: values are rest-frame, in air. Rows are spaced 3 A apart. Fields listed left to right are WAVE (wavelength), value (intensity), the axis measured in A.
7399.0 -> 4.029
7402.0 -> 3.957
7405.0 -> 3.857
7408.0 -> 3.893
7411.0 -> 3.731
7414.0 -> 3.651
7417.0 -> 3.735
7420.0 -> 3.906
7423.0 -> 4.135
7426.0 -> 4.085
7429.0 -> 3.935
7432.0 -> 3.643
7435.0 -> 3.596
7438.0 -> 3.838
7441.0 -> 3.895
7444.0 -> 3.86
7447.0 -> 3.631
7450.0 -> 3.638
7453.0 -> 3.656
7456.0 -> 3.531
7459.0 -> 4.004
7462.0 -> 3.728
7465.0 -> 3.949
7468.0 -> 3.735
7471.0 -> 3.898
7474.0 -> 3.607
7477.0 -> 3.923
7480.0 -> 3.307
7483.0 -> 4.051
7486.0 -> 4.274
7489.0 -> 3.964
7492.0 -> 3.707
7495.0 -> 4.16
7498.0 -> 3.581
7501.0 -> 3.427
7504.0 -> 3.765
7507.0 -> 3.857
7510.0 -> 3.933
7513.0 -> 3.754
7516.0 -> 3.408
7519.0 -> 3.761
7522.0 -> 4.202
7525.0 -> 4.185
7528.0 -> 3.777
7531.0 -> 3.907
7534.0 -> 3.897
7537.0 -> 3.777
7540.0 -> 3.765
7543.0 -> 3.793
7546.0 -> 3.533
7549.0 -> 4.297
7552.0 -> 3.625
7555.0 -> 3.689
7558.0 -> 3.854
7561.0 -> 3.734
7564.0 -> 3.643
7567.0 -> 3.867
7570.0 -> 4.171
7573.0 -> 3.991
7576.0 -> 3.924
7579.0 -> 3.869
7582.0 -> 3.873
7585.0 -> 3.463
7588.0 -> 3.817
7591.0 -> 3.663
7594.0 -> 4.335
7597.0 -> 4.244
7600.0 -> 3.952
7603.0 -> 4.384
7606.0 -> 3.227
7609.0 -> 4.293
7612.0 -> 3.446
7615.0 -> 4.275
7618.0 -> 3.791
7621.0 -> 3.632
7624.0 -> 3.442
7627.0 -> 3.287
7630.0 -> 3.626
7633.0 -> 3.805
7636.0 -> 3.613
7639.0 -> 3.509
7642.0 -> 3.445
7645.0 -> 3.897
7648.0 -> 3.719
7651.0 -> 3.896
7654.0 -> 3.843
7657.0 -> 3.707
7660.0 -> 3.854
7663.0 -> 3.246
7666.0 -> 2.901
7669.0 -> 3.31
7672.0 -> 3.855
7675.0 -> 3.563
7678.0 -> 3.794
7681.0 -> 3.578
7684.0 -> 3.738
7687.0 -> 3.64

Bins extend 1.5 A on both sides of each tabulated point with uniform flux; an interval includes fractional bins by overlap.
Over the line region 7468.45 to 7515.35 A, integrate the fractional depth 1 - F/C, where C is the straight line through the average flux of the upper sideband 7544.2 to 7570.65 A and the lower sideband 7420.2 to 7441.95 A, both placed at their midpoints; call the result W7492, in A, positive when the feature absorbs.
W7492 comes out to 0.5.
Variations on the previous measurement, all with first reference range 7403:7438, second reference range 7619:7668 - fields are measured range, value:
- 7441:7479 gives 0.29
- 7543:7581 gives -1.75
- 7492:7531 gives -0.86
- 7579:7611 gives -2.40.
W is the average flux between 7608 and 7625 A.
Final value 3.81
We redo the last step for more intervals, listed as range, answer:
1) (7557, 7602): 3.9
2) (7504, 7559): 3.83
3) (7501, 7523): 3.78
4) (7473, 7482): 3.64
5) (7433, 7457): 3.71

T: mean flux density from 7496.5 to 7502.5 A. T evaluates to 3.5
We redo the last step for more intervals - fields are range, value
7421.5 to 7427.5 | 4.11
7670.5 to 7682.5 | 3.7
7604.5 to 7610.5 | 3.76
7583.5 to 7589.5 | 3.64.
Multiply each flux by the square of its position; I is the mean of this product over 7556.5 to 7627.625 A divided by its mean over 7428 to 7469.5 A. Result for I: 1.1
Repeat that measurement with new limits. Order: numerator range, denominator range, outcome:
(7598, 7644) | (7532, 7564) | 1.00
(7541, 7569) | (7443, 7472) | 1.03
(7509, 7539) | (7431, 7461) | 1.06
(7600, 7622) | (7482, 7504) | 1.03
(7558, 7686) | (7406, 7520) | 1.03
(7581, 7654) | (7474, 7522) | 1.03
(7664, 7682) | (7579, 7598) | 0.92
